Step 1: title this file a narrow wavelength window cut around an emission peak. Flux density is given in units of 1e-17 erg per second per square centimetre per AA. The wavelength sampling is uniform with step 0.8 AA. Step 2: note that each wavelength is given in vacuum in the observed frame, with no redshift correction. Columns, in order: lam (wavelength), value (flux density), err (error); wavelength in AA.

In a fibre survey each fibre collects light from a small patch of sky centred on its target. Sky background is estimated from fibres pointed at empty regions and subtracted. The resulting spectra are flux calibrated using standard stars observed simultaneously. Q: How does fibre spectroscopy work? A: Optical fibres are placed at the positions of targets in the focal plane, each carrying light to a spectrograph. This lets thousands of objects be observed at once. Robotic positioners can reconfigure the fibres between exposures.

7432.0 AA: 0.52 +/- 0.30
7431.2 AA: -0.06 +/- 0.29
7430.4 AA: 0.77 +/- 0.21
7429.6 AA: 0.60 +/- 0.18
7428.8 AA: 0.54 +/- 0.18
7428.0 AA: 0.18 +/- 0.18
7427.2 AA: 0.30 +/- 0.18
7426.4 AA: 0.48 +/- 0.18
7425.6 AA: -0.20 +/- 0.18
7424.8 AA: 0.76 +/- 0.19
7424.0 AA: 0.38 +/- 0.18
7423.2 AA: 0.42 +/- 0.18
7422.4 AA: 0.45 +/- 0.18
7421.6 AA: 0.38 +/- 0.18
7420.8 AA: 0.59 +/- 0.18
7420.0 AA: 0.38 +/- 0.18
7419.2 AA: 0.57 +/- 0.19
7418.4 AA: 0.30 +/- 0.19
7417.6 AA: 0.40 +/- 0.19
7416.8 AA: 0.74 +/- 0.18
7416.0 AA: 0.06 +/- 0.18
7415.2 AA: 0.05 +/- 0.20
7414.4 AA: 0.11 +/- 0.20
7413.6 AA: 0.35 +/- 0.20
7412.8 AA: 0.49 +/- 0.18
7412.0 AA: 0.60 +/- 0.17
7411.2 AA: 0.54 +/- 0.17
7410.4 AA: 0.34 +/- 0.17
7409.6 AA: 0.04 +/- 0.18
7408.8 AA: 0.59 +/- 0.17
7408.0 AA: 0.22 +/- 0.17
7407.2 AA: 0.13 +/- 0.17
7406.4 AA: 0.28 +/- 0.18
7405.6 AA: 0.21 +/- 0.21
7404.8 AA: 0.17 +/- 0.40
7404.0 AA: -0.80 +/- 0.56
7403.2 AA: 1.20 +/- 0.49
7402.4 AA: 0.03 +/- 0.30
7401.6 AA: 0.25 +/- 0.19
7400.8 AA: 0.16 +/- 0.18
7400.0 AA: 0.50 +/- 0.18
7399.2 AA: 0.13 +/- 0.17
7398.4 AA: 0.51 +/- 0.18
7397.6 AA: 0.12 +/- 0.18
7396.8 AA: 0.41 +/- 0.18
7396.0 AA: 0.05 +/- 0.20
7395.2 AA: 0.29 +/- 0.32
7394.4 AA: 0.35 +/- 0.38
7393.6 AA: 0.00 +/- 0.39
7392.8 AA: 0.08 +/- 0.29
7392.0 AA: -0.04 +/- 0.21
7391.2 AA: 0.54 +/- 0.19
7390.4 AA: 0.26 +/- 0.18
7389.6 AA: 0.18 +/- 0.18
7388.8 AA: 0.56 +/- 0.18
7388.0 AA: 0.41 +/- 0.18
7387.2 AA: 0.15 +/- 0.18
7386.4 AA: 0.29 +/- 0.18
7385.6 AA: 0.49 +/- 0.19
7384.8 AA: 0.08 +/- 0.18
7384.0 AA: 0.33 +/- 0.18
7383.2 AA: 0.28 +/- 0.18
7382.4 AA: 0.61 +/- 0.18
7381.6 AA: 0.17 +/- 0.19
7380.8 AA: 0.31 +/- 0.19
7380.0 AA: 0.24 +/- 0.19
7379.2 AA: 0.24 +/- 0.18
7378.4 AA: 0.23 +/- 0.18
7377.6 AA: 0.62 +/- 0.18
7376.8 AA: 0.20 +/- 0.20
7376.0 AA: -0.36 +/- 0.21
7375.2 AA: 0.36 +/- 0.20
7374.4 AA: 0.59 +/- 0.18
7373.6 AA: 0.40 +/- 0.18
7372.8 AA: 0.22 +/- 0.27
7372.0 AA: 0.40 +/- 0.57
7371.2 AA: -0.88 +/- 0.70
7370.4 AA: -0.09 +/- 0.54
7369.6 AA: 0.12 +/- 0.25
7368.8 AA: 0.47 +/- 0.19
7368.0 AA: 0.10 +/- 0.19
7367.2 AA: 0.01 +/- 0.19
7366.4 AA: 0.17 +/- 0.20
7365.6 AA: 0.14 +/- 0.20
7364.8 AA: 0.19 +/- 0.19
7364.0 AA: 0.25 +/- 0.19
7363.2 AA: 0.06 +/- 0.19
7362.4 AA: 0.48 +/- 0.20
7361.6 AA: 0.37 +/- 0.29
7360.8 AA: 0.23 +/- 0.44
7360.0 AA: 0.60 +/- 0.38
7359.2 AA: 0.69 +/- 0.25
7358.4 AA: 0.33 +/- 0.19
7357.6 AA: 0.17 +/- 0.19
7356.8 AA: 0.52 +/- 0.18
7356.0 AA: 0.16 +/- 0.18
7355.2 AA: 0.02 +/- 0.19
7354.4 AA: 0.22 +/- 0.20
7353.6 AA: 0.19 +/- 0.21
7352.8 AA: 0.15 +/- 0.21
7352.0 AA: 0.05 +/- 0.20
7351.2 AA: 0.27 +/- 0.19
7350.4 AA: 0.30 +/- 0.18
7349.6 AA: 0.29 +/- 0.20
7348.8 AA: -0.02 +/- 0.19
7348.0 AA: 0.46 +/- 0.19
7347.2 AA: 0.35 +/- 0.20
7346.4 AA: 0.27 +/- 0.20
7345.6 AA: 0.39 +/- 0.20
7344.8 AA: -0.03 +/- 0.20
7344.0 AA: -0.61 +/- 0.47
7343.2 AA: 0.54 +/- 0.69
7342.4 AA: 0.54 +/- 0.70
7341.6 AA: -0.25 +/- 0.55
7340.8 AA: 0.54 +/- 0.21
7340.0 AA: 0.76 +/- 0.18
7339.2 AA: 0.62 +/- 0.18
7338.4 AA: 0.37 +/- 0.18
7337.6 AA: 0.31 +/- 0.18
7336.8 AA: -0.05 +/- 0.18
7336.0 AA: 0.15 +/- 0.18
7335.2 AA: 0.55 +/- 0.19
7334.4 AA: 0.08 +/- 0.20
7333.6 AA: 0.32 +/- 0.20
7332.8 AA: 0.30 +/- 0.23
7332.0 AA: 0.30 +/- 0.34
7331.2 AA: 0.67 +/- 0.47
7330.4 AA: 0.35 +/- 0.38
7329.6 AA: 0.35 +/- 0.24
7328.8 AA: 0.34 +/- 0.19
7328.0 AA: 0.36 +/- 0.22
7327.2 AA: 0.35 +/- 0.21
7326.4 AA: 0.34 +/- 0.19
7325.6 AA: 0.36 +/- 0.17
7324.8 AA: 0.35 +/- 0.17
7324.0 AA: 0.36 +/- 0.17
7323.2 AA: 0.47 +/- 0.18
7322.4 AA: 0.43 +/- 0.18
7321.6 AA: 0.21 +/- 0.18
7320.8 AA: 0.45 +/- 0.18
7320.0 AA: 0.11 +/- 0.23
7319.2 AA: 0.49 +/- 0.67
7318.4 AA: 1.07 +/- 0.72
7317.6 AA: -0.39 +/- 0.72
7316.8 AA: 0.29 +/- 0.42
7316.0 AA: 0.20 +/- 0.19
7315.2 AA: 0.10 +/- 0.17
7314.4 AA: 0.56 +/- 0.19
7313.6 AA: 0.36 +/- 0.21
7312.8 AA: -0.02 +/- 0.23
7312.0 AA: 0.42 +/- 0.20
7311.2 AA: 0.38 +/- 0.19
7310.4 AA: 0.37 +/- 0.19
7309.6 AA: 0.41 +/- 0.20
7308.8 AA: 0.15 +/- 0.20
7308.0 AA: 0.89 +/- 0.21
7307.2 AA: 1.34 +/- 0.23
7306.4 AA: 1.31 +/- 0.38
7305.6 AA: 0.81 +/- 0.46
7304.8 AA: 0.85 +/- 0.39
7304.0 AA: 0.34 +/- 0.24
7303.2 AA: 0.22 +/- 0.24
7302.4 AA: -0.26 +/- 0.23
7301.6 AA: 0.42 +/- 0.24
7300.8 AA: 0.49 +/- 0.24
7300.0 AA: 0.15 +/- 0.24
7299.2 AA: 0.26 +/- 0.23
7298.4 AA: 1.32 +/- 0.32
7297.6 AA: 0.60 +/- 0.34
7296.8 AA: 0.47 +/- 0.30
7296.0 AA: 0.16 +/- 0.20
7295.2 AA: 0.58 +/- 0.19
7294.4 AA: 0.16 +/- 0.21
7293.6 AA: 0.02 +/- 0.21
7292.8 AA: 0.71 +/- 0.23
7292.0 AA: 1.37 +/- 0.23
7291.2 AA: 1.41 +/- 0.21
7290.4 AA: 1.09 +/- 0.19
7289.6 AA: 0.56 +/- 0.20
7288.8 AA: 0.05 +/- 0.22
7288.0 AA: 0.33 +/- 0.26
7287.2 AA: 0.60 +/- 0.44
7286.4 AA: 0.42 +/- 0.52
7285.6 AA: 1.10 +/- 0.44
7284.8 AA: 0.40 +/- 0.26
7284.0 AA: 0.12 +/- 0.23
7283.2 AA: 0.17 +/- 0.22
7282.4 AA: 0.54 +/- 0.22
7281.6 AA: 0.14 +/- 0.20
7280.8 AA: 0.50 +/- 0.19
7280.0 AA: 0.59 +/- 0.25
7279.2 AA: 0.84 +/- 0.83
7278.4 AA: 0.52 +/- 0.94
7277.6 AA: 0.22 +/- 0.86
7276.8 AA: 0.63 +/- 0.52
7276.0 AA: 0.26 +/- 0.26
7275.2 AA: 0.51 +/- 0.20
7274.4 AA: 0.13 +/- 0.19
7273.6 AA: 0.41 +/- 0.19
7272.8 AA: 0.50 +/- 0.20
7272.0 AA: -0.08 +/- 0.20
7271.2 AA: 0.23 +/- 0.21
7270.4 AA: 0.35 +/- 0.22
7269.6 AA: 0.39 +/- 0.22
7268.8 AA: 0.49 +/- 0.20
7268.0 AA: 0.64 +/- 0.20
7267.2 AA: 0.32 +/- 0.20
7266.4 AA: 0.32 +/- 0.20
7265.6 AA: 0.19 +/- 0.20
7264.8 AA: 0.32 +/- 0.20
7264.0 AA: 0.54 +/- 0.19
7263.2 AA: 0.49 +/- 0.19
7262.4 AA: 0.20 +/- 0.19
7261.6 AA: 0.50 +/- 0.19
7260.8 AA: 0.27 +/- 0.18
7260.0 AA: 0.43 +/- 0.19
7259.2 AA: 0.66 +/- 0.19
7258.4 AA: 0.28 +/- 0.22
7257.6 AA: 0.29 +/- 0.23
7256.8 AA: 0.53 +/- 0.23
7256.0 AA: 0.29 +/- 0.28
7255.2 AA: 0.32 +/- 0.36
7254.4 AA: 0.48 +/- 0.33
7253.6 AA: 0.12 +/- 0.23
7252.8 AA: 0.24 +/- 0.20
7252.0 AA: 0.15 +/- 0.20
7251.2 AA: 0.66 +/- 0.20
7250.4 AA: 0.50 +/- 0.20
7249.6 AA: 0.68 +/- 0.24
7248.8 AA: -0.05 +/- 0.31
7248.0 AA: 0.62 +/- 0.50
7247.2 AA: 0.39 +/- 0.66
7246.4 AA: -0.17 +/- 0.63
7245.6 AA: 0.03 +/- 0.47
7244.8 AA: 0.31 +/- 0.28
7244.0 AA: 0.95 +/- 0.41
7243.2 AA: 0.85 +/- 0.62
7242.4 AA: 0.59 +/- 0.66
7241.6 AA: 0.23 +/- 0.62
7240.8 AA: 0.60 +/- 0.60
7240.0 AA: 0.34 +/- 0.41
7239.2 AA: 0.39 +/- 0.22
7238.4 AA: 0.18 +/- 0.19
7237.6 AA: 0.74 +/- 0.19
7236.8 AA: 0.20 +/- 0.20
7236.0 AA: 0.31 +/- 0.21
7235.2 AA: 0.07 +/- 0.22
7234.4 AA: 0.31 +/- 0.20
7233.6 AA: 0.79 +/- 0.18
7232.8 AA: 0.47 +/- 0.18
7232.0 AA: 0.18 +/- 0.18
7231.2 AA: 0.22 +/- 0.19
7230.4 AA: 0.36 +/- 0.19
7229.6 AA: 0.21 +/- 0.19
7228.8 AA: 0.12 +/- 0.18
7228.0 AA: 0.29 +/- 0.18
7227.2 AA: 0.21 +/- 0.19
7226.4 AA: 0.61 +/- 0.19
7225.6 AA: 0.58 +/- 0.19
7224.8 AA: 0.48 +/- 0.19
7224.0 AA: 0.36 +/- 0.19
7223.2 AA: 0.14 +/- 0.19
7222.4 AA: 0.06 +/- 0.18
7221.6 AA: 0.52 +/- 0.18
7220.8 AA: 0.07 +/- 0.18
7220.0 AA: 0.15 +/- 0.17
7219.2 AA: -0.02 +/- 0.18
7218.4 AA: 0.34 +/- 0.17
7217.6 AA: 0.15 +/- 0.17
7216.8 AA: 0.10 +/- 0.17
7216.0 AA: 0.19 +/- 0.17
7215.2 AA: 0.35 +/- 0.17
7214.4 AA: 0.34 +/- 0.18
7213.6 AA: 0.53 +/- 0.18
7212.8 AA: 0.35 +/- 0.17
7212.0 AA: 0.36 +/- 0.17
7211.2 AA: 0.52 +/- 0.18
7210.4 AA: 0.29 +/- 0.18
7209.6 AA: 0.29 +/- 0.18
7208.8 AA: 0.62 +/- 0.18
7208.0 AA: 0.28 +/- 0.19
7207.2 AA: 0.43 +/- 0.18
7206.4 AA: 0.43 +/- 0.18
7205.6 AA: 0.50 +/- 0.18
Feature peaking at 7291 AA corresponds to [S II]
